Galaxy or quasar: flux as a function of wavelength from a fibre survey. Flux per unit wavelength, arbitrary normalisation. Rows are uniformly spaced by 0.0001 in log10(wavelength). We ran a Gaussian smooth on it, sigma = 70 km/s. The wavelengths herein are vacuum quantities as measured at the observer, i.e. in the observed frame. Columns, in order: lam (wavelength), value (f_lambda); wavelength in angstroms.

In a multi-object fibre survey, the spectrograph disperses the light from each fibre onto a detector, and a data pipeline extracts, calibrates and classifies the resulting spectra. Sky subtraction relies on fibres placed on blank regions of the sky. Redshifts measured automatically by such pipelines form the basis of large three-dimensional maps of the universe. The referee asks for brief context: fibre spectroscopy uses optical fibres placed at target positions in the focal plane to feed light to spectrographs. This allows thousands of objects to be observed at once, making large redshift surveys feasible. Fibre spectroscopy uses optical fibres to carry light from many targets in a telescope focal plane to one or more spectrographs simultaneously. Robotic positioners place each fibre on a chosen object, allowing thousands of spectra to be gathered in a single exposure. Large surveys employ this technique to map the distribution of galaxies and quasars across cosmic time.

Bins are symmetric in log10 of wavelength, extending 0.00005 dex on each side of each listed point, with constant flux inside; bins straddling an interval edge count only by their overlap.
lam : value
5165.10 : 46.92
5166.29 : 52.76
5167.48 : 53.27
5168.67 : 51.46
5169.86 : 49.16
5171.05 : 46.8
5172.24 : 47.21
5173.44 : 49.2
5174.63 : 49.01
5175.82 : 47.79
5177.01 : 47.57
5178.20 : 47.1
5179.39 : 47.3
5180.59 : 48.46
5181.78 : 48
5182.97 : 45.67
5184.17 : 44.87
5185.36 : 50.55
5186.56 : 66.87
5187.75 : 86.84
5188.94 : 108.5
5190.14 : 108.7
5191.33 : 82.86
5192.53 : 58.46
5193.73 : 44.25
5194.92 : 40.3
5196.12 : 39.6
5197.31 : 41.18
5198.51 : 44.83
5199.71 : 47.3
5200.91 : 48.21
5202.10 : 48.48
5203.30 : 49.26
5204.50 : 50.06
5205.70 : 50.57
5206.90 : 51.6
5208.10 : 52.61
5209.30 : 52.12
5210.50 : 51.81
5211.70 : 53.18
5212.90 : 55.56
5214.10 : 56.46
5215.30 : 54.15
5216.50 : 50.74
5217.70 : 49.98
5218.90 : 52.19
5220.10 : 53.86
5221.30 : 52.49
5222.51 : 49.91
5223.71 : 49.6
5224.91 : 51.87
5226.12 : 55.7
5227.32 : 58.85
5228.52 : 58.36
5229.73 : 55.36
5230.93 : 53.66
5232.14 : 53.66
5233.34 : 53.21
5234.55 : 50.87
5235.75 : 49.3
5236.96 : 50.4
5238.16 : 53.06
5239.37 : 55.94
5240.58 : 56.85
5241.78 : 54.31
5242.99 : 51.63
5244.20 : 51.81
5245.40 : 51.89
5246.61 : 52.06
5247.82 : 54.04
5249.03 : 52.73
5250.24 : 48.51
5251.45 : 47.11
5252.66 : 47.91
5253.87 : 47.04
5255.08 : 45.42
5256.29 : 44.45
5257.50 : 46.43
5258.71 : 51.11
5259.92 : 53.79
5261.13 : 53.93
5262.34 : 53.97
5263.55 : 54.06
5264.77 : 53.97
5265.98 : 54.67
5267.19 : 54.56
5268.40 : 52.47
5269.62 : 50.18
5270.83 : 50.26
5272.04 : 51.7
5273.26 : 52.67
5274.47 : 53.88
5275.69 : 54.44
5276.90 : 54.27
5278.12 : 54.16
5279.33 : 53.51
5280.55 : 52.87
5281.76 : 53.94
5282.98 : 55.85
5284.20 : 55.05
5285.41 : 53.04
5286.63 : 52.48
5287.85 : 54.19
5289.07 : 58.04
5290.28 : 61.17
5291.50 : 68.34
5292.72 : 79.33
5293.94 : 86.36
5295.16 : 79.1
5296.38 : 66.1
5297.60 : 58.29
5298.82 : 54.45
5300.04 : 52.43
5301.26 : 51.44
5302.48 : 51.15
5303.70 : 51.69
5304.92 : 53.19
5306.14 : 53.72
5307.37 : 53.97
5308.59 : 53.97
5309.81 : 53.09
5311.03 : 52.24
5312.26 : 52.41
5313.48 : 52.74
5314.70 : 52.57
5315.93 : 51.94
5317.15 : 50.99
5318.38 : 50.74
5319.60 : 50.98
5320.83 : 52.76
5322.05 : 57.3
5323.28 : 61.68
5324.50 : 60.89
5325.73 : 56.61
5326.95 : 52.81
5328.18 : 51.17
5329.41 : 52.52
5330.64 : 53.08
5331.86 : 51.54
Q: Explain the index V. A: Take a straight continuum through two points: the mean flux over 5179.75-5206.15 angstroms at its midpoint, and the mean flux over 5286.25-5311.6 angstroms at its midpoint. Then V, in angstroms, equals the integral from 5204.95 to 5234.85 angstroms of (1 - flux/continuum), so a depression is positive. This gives 2.3 angstroms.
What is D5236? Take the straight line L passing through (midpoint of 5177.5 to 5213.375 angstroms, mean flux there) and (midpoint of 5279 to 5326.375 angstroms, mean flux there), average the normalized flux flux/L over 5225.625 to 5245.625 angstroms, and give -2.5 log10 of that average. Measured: 0.04 mag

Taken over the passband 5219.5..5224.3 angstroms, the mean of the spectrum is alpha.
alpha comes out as 51.4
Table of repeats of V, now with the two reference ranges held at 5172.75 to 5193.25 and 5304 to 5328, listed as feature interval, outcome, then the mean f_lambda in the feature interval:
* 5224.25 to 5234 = 0.6 angstroms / 55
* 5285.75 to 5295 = -1.8 angstroms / 66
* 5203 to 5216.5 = 1.6 angstroms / 52.5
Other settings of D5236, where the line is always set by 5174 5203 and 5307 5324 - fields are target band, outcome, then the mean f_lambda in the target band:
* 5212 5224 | 0.055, 52.6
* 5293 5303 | -0.173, 63.1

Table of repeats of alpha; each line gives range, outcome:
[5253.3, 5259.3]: 46.9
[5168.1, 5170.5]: 50.2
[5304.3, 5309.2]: 53.7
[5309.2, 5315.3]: 52.6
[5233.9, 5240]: 51.9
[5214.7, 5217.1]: 52.5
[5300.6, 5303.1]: 51.4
